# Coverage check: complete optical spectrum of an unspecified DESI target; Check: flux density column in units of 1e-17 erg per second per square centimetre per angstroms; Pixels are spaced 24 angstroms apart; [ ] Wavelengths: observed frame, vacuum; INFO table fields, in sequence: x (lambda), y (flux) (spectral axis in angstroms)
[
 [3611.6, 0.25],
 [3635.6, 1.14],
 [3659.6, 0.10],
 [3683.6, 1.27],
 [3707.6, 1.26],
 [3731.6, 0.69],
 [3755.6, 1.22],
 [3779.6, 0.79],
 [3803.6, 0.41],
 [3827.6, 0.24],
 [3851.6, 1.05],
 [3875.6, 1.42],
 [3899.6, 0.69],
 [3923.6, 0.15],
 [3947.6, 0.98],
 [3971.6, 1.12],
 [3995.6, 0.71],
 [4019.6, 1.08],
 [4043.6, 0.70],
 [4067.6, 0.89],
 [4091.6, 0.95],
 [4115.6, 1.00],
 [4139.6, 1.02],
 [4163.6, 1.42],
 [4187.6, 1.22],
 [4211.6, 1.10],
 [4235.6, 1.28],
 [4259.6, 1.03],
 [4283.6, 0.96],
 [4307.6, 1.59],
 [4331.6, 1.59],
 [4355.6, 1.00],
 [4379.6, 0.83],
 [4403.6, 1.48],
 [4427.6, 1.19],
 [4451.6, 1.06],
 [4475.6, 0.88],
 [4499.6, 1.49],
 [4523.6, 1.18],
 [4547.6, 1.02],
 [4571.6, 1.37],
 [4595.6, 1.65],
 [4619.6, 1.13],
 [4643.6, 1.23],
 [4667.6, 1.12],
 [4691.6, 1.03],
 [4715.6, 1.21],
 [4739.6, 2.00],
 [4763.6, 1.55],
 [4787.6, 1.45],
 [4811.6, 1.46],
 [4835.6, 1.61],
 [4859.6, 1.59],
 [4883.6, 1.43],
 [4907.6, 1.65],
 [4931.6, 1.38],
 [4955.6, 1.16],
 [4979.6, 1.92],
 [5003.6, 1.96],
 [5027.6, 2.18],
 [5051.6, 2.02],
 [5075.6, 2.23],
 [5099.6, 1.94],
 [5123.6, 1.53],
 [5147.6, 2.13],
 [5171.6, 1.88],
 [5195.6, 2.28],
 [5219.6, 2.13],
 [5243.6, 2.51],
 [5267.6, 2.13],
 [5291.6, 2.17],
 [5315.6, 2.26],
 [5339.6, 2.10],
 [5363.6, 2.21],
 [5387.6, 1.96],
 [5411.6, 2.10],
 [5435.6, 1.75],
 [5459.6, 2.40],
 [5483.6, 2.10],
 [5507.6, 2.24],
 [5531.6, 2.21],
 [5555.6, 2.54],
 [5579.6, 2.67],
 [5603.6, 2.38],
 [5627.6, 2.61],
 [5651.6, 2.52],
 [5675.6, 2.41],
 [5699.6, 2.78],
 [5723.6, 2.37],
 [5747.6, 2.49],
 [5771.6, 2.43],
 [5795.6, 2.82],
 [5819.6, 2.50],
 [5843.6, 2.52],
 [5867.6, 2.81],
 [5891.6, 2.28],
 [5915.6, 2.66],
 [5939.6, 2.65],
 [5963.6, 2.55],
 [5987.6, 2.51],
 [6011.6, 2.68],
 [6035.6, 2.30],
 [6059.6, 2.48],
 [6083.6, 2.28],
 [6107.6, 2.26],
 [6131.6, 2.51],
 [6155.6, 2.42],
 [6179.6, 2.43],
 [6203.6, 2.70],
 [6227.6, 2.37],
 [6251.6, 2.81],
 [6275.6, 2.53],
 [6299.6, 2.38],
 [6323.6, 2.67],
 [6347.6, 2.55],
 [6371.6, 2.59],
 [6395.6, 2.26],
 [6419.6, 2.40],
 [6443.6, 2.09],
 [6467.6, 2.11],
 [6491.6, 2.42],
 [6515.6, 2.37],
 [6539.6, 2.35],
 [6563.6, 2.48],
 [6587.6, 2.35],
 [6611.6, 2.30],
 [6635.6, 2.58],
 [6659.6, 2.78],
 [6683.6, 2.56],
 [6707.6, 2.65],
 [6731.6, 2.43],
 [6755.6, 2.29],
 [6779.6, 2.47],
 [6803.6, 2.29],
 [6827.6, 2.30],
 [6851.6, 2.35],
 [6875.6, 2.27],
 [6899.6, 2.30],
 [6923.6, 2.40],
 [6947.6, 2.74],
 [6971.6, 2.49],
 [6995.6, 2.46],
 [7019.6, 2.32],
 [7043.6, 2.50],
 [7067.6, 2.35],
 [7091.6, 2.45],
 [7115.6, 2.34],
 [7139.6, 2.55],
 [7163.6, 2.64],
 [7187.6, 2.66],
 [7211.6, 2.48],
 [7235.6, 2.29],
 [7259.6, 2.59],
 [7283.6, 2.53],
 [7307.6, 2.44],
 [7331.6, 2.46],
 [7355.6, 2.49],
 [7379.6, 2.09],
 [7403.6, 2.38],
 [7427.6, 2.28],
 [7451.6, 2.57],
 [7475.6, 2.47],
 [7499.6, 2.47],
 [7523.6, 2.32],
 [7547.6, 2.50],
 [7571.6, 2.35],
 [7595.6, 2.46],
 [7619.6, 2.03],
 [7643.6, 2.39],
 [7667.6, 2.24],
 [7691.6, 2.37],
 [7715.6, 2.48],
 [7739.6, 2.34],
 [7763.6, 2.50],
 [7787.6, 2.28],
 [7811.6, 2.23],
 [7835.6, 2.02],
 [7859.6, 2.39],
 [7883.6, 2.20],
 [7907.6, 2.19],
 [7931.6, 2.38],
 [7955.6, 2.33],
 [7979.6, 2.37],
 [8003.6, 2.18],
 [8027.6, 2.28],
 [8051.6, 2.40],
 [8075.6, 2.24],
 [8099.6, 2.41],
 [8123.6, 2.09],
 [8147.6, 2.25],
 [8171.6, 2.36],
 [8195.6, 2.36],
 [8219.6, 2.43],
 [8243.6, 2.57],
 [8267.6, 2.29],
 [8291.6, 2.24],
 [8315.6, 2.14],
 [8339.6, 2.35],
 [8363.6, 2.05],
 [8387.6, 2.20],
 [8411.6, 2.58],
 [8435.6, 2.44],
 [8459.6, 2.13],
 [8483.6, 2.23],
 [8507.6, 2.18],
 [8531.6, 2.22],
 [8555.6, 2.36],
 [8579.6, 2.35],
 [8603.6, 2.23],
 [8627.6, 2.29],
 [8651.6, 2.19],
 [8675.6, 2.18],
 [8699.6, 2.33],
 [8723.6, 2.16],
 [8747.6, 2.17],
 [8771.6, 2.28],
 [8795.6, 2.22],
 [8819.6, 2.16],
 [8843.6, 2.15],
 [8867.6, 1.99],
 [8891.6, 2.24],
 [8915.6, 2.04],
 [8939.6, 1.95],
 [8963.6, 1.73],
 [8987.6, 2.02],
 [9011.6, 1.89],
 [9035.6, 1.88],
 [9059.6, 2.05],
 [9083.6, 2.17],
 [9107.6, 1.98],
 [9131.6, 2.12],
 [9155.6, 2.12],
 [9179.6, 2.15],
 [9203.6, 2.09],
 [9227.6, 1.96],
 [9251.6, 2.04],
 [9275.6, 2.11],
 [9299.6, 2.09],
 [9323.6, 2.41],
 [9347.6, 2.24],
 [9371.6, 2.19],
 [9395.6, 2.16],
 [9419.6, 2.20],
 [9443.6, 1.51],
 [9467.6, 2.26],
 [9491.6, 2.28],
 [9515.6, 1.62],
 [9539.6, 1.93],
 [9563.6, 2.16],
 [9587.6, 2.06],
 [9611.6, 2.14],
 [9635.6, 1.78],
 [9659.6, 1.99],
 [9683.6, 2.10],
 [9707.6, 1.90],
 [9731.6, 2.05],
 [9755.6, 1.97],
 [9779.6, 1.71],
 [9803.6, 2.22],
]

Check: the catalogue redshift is 0.251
